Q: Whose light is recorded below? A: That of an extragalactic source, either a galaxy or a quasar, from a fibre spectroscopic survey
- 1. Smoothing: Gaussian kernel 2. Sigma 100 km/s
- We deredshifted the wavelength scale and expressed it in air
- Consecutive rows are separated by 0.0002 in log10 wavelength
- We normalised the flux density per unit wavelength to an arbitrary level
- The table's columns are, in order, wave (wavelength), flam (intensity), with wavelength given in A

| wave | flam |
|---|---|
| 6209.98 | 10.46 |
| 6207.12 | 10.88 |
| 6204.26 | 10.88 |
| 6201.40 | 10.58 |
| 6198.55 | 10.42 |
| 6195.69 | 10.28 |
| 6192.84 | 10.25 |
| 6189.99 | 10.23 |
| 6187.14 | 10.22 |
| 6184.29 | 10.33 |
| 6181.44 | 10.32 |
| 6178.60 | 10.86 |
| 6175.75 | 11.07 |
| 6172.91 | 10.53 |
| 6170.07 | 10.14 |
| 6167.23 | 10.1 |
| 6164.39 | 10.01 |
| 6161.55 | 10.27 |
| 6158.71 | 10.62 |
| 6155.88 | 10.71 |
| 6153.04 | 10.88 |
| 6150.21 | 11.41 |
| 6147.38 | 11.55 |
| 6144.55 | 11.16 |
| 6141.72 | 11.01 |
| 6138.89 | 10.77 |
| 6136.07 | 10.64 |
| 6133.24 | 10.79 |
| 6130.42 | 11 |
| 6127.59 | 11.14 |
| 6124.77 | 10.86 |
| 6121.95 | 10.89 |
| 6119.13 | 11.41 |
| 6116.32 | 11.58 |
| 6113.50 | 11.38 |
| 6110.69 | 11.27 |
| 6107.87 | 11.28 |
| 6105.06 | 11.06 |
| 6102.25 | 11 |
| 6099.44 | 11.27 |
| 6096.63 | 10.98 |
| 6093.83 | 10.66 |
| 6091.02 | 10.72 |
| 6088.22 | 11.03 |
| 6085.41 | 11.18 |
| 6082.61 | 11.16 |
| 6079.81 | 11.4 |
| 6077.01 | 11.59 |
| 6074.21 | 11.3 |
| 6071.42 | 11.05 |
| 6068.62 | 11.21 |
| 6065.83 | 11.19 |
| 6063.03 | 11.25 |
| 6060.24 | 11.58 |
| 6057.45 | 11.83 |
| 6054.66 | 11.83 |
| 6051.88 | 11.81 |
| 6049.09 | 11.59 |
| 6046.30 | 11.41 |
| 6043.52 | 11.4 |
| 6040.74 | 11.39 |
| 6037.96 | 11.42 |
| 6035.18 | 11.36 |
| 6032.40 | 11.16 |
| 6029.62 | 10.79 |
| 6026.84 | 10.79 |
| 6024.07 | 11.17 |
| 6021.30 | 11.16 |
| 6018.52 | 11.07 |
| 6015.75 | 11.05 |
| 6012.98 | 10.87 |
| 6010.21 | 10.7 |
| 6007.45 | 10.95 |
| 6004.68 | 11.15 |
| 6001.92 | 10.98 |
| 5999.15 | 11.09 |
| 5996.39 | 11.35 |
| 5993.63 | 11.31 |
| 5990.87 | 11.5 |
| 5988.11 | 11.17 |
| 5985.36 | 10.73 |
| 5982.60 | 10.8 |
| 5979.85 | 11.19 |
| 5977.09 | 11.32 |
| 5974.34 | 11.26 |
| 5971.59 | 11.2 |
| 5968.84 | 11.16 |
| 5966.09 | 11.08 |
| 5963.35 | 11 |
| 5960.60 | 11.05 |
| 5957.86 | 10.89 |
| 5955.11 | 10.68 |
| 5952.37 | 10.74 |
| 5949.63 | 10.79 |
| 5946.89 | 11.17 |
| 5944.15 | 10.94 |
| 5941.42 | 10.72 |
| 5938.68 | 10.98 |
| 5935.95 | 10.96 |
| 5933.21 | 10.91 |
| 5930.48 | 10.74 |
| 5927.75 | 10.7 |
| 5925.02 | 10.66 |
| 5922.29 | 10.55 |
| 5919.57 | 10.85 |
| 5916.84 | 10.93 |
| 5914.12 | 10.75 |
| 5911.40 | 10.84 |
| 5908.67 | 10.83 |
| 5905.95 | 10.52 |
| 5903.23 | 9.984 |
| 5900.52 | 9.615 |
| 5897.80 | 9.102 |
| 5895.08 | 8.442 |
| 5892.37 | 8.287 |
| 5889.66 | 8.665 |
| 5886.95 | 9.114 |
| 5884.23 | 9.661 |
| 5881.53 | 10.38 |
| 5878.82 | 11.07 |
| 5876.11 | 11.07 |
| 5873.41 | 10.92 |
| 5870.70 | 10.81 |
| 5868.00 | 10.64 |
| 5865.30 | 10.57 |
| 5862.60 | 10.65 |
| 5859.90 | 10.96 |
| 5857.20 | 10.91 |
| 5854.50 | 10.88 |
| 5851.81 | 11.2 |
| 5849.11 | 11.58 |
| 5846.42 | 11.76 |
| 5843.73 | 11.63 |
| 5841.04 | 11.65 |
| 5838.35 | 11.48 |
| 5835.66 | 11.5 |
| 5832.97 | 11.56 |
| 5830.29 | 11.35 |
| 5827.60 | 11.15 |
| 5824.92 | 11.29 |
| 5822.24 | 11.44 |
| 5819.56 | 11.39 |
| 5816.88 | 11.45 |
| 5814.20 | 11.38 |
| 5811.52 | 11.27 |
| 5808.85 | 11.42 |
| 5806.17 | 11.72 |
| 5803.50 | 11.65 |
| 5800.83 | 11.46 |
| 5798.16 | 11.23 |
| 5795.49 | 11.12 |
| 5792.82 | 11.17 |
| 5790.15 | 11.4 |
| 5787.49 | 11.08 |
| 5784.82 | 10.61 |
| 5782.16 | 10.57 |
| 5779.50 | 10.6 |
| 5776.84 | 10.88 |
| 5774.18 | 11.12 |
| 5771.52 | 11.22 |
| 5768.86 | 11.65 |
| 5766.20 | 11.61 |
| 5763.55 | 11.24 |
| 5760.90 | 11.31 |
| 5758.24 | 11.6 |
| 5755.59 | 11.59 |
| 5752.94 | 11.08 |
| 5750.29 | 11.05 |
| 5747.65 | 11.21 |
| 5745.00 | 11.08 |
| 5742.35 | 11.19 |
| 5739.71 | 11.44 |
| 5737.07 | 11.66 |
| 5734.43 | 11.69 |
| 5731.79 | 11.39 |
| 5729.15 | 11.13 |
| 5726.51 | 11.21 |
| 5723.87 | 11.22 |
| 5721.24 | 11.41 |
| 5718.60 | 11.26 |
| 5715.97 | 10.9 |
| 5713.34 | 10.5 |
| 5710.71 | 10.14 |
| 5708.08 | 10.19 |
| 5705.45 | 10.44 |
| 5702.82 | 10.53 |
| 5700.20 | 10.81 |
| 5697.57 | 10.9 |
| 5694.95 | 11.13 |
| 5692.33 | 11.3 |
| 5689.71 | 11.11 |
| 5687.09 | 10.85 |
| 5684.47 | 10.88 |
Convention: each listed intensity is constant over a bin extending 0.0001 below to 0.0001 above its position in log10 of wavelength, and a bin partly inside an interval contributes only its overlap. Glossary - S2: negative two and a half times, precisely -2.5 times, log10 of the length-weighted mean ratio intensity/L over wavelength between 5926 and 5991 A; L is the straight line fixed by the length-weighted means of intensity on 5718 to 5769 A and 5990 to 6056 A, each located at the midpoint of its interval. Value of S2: 0.03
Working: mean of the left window 11.3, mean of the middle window 11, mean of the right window 11.2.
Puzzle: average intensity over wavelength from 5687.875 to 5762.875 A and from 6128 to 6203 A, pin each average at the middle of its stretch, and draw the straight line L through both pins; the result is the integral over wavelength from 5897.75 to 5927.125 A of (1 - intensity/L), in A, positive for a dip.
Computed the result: 1.1 A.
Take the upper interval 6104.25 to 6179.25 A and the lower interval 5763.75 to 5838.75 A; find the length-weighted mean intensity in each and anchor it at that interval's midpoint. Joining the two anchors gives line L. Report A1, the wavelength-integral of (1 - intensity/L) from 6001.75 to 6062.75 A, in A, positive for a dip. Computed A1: -1.3 A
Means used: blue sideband 11.3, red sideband 10.9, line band 11.3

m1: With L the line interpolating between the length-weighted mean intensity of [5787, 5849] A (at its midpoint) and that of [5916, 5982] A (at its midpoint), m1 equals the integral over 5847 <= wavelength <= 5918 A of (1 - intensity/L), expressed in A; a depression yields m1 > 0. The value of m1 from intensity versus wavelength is 5.4 A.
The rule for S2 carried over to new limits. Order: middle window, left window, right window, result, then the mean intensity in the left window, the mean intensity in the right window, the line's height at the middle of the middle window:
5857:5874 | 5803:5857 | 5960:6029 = 0.06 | 11.4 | 11.1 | 11.3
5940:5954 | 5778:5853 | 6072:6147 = 0.03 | 11.3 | 11.1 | 11.2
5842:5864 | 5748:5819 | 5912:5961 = -0.01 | 11.3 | 10.8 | 11.1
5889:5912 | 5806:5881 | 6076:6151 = 0.17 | 11.2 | 11.1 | 11.2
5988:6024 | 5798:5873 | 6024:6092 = 0.02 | 11.3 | 11.3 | 11.3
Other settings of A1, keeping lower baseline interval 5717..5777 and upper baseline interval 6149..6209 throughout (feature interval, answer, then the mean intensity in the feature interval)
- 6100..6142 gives -1.8 A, 11.1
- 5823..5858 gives -0.8 A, 11.4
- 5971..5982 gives -0.3 A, 11.2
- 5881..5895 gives 2.5 A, 9.09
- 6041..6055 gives -1.1 A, 11.6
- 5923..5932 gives 0.2 A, 10.7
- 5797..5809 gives -0.3 A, 11.5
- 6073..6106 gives -1.3 A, 11.1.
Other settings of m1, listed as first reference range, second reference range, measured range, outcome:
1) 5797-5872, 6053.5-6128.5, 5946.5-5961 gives 0.5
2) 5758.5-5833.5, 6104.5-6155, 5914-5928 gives 0.6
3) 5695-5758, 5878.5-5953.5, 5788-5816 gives -1.6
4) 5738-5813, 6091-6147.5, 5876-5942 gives 5.5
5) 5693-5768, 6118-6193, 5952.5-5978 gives -0.4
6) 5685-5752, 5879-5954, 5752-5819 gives -3.0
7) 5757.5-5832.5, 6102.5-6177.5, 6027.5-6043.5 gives -0.3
